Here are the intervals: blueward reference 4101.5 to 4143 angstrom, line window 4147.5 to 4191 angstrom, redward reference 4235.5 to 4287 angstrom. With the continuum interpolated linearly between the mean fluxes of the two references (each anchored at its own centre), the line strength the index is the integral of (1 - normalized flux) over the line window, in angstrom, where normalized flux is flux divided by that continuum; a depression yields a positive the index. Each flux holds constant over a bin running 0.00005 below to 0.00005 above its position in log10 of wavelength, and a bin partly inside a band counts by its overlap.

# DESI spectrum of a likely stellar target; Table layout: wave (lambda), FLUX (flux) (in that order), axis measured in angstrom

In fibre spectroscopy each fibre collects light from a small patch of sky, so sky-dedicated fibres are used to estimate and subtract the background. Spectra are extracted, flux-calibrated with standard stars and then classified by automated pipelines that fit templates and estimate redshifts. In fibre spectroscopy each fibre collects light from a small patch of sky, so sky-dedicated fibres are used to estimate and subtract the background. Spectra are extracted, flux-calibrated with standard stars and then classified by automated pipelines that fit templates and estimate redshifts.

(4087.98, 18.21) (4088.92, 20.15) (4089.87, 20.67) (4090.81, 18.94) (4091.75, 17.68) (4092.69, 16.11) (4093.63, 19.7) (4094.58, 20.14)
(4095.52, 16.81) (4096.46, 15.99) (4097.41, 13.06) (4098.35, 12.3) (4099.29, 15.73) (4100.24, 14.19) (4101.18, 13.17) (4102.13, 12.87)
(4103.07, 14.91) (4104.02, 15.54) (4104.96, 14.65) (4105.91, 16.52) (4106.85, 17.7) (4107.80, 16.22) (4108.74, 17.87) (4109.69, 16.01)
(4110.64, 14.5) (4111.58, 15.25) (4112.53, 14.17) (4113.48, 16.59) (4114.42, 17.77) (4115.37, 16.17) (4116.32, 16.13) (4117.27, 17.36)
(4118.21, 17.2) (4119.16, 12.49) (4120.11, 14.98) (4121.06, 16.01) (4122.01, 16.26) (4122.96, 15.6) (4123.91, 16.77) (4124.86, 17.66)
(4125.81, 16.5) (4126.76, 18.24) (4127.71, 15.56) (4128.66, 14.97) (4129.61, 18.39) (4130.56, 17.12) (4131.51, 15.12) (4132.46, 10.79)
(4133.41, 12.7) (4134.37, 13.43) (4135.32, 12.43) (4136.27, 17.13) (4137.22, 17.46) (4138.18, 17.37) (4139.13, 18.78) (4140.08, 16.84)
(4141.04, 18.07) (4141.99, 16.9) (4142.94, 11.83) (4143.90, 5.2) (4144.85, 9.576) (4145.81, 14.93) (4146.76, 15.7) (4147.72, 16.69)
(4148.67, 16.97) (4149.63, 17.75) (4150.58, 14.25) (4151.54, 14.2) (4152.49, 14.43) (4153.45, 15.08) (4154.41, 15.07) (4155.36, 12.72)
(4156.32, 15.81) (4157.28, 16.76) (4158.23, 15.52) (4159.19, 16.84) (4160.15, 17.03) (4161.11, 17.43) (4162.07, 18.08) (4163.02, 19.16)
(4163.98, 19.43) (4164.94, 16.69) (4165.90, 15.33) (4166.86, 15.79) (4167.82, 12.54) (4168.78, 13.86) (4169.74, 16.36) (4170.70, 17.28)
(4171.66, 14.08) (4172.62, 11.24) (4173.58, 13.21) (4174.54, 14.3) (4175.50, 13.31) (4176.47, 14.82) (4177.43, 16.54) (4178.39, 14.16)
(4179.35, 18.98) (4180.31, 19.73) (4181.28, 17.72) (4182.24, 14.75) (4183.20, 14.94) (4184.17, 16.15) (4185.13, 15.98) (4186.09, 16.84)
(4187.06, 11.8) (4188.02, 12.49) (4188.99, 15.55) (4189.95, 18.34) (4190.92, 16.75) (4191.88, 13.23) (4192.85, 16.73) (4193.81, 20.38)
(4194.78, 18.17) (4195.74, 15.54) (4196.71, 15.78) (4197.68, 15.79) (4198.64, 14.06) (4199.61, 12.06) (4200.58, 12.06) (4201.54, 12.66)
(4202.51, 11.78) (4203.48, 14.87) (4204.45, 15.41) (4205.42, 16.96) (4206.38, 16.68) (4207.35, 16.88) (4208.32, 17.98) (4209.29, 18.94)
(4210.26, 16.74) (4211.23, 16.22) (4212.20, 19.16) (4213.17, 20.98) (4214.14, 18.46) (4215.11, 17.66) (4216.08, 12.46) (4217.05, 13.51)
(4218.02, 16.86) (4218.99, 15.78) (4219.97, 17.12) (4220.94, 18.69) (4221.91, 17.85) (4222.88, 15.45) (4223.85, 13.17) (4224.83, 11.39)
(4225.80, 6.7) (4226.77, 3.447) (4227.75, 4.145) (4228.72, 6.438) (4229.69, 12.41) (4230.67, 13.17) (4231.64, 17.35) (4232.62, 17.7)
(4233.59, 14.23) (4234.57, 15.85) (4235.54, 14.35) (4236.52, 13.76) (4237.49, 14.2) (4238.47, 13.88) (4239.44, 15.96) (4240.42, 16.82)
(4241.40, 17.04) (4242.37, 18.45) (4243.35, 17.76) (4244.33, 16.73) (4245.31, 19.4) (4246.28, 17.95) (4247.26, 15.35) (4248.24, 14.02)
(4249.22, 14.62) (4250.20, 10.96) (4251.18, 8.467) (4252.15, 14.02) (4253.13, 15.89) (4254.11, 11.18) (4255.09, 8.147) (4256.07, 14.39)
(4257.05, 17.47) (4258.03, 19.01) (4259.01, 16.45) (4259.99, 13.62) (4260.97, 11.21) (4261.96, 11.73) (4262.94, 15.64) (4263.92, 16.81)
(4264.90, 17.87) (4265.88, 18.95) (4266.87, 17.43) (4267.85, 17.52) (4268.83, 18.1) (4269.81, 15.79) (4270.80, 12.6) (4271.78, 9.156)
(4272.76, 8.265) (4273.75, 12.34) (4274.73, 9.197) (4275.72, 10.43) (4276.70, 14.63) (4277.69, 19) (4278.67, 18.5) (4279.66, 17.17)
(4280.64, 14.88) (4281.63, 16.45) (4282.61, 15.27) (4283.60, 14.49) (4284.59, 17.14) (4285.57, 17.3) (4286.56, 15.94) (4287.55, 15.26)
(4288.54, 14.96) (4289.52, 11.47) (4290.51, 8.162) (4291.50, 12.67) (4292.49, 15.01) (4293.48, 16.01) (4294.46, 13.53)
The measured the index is -0.4 angstrom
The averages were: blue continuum 15.9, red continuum 15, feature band 15.7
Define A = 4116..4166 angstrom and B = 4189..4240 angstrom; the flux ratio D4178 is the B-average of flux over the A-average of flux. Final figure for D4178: 0.95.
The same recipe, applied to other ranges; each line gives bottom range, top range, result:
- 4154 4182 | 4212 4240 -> 0.89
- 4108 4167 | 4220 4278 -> 0.90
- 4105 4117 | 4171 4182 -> 0.94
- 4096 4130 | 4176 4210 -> 1.00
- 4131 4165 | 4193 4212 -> 1.03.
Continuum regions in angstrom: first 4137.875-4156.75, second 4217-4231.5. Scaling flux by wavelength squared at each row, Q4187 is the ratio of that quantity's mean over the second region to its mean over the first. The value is 0.87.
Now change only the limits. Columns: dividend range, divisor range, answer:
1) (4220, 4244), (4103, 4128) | 0.91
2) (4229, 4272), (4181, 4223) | 0.96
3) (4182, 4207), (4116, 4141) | 0.99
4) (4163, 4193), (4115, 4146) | 1.03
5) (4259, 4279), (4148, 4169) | 0.95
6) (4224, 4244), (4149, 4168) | 0.86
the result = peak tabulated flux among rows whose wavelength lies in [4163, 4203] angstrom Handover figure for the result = 20.38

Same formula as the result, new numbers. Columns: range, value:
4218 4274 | 19.4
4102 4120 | 17.87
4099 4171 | 19.43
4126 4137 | 18.39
